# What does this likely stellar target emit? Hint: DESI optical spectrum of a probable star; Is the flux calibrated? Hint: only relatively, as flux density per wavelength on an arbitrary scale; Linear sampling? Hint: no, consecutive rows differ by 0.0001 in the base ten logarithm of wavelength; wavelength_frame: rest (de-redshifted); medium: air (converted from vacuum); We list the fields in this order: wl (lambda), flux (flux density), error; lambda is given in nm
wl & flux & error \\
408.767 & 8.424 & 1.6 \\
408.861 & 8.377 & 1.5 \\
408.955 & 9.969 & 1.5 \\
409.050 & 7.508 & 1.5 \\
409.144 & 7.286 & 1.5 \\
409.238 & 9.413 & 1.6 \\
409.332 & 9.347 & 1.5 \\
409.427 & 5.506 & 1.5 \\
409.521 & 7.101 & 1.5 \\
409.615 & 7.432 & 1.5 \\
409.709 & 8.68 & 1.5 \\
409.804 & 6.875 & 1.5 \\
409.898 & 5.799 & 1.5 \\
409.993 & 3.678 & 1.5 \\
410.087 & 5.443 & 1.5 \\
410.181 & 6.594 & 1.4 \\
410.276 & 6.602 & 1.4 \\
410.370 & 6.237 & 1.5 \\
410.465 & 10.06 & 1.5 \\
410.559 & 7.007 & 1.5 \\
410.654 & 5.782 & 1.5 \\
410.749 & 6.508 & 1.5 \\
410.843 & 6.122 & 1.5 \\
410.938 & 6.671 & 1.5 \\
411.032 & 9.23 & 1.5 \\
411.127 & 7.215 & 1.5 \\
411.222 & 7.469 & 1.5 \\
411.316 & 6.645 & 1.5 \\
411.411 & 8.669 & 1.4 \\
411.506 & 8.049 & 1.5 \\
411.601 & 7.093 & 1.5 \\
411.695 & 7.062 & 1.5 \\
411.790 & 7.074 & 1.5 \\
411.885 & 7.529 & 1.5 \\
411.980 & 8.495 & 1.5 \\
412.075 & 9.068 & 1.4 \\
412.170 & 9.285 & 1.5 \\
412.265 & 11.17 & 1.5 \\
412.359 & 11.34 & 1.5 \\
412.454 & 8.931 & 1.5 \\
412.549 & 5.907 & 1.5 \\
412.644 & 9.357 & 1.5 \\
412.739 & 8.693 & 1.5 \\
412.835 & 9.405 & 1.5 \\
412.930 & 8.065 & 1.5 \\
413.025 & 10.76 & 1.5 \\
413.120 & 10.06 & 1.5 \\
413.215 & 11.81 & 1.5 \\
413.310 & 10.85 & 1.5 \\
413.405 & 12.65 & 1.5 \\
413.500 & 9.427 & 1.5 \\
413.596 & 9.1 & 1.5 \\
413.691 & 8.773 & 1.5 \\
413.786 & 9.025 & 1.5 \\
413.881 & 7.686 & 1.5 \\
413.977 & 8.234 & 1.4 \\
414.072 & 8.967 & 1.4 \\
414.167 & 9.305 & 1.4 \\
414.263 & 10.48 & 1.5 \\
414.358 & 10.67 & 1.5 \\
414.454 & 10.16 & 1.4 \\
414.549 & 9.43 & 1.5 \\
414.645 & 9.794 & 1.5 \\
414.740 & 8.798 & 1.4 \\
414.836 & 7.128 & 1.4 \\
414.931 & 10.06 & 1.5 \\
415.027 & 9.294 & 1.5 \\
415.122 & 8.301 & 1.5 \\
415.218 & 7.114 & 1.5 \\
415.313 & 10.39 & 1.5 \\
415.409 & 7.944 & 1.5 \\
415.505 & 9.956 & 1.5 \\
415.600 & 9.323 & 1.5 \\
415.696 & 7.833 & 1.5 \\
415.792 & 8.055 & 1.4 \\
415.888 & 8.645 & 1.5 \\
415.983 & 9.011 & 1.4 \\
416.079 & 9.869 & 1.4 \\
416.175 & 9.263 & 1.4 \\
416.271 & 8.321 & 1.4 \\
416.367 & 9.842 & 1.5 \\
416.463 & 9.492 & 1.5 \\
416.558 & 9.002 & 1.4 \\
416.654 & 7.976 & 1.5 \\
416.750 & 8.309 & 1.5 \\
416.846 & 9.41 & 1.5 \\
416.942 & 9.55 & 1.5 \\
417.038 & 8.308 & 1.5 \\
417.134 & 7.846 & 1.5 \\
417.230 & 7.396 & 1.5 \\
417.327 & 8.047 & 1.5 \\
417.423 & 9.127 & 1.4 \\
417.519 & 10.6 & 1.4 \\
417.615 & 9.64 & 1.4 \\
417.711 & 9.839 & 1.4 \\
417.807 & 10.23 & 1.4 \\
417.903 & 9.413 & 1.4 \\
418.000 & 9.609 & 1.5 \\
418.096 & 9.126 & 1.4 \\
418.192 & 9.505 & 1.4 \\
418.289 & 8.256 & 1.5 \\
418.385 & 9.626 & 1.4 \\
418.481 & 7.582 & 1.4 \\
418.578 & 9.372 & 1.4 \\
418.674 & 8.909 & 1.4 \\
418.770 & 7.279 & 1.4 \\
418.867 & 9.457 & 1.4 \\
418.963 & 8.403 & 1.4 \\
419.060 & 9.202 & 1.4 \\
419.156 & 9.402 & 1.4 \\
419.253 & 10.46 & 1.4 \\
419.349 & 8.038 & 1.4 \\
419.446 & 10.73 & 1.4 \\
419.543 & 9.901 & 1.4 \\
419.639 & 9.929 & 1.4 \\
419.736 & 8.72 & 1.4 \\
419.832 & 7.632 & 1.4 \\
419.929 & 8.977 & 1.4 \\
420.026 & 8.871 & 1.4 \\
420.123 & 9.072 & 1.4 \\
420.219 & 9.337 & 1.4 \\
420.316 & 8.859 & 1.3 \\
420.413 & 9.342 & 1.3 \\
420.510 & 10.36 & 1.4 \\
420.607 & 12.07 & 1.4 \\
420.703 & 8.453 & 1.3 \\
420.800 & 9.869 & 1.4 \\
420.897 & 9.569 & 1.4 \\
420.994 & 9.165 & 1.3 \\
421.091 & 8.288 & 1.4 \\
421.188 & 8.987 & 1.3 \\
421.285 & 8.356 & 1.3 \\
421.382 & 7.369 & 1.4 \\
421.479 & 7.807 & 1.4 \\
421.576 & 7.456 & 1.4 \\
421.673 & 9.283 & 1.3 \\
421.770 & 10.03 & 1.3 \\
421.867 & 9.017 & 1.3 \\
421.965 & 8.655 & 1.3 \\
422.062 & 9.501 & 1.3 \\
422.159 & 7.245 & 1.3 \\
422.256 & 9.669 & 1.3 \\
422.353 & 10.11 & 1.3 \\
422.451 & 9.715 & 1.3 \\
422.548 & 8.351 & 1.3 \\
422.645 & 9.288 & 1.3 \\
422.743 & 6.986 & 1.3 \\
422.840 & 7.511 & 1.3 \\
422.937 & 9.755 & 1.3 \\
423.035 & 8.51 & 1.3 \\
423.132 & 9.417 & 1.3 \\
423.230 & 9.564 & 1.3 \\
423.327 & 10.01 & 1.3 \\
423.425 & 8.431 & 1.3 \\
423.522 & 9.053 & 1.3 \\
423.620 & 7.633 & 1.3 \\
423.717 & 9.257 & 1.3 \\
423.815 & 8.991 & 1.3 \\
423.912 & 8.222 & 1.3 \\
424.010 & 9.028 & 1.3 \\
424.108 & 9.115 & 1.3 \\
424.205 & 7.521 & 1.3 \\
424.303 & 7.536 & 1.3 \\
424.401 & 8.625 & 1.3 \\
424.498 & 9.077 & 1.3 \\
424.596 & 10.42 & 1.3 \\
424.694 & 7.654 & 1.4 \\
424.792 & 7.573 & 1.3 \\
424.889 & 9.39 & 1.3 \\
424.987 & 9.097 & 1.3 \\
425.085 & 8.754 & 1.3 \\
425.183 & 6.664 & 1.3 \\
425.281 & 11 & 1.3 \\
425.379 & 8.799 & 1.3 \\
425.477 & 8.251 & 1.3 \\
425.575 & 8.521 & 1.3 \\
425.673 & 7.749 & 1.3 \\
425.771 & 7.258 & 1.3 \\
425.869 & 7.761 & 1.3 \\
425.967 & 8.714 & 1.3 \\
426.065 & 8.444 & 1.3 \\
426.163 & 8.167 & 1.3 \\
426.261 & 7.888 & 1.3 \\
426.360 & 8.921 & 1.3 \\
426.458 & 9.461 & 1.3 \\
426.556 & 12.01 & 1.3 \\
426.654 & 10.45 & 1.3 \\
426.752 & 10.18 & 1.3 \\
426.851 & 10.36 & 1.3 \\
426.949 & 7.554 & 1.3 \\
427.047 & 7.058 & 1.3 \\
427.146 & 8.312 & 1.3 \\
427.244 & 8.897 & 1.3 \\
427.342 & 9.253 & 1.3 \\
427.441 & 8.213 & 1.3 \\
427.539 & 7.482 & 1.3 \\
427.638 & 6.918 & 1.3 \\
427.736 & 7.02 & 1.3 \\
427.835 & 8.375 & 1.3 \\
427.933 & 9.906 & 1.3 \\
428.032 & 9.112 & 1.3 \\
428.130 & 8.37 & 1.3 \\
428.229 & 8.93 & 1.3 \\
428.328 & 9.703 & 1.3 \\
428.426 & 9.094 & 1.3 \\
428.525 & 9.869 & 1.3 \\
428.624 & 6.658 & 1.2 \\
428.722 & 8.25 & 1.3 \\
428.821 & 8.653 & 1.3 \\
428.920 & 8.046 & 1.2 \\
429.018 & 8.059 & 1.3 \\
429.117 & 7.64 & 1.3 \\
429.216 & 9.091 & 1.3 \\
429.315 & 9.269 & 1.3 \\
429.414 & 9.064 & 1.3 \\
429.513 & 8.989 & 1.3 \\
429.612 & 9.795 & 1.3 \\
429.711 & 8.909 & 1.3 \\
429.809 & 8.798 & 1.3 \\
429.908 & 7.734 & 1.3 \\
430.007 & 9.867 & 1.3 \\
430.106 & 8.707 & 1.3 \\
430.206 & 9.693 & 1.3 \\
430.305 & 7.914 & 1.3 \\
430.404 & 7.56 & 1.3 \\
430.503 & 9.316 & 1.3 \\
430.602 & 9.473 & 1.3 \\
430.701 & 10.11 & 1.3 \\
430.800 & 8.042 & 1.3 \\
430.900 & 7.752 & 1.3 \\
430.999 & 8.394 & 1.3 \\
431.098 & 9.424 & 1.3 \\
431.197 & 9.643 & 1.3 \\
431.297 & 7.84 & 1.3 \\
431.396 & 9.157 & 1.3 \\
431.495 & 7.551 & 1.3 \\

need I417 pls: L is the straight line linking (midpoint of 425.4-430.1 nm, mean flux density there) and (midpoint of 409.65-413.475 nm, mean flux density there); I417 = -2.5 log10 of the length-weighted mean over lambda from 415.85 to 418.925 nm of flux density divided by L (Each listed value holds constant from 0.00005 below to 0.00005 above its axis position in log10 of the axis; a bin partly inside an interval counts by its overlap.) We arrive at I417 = -0.09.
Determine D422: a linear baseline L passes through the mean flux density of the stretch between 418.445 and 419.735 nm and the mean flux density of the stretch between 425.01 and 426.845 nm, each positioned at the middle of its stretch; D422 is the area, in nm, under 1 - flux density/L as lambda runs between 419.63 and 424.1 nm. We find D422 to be 0.039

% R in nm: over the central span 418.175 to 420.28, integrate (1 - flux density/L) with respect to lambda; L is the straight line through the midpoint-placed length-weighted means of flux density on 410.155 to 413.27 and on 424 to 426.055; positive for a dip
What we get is -0.166 nm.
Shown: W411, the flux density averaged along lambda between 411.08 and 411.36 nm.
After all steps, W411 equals 7.12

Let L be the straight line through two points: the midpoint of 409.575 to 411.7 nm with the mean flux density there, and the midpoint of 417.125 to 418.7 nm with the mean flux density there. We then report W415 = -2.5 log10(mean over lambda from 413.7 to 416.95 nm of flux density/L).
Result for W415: -0.08 mag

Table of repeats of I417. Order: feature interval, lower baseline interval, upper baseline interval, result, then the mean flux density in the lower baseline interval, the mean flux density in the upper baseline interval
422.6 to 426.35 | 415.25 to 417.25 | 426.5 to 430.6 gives 0.03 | 8.85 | 8.77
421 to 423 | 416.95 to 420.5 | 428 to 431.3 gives 0.04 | 9.07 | 8.77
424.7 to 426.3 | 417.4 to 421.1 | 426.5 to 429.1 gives 0.06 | 9.3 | 8.71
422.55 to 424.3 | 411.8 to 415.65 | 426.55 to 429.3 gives 0.02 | 9.3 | 8.65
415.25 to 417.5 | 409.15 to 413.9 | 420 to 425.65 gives -0.05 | 8.13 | 8.86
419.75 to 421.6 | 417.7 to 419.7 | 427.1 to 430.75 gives 0.02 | 9.24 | 8.68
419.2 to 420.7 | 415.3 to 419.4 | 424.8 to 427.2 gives -0.06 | 8.98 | 8.76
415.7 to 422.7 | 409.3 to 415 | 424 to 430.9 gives -0.07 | 8.34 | 8.68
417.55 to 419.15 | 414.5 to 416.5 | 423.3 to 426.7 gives -0.03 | 8.94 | 8.72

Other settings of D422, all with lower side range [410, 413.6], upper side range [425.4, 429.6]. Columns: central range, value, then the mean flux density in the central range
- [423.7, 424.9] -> -0.01 nm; 8.61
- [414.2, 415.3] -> -0.12 nm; 9.24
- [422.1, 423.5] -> -0.06 nm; 8.91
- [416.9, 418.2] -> -0.11 nm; 9.15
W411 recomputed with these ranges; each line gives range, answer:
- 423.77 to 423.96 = 8.63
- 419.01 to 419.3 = 9.66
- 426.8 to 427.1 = 8.31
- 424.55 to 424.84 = 8.52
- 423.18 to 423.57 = 9.26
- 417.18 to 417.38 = 7.73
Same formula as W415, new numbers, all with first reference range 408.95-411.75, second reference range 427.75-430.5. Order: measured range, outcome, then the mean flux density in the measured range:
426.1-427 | -0.11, 9.42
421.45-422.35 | -0.09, 8.83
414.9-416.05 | -0.16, 8.83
